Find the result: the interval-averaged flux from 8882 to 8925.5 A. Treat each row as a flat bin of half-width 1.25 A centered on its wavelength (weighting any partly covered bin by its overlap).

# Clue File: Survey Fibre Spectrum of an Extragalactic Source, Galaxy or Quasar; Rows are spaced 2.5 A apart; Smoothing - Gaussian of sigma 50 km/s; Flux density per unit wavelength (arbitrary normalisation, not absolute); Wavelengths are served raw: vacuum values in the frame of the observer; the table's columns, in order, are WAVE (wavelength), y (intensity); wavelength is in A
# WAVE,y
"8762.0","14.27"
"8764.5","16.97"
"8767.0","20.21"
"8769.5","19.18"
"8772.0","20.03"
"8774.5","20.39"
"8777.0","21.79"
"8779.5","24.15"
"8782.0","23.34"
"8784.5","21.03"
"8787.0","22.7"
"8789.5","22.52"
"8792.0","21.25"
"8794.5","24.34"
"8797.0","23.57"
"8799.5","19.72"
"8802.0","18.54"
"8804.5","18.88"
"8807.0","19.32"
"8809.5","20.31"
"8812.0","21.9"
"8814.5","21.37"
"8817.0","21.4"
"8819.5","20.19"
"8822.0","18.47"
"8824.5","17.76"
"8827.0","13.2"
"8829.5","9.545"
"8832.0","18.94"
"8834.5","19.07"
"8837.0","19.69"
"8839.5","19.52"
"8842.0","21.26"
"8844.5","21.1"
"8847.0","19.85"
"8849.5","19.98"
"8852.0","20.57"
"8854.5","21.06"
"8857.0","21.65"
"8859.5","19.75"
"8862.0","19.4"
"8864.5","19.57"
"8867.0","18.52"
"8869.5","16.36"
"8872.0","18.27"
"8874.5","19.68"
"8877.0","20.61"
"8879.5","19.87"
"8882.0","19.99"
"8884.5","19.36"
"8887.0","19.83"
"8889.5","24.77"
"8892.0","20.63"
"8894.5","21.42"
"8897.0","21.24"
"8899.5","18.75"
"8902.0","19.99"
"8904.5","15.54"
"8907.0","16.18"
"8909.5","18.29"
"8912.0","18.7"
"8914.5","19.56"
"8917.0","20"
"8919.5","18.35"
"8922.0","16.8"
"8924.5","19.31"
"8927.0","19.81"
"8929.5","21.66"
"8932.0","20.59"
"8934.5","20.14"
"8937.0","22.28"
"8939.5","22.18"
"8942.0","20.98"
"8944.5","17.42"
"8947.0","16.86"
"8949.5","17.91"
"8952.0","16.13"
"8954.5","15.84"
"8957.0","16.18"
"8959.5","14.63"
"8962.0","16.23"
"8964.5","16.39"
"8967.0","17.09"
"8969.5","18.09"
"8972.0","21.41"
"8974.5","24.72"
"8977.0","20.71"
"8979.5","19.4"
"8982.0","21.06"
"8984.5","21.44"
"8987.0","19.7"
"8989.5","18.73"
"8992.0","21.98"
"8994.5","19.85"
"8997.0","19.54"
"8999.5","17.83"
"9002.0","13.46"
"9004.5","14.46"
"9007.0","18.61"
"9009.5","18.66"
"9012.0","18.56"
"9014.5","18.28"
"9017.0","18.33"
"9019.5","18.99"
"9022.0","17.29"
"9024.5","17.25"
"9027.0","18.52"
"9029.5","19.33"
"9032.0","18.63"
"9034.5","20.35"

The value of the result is 19.4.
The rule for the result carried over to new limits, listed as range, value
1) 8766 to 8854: 20.2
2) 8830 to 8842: 18.9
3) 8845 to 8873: 19.6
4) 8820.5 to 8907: 19.2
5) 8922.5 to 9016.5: 18.8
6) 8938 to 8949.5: 19.3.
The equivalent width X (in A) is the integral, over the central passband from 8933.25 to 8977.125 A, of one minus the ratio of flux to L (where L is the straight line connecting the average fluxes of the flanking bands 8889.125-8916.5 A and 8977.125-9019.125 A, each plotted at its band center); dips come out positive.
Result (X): 1.2 A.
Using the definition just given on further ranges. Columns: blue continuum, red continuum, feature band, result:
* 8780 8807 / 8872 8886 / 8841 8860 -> -0.30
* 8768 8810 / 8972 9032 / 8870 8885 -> 0.62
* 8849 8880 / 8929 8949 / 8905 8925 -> 1.71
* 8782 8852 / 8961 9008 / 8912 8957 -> 0.48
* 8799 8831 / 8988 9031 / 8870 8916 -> -2.91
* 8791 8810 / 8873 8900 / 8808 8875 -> 4.79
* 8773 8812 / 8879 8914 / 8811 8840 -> 3.50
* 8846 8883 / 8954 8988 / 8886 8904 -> -1.21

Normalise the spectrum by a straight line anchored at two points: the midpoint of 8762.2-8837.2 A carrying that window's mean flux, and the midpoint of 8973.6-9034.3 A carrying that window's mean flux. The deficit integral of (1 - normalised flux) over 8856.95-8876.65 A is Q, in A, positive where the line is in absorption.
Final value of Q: 0.5 A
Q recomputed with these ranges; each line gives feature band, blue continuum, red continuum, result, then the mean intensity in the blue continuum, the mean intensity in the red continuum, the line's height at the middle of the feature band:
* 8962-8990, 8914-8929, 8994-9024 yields -2.3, 19.1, 17.8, 18.3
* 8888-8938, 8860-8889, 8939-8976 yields -2.4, 19.4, 18.1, 18.8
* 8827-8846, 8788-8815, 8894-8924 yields 2.0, 21.1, 18.7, 20.3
